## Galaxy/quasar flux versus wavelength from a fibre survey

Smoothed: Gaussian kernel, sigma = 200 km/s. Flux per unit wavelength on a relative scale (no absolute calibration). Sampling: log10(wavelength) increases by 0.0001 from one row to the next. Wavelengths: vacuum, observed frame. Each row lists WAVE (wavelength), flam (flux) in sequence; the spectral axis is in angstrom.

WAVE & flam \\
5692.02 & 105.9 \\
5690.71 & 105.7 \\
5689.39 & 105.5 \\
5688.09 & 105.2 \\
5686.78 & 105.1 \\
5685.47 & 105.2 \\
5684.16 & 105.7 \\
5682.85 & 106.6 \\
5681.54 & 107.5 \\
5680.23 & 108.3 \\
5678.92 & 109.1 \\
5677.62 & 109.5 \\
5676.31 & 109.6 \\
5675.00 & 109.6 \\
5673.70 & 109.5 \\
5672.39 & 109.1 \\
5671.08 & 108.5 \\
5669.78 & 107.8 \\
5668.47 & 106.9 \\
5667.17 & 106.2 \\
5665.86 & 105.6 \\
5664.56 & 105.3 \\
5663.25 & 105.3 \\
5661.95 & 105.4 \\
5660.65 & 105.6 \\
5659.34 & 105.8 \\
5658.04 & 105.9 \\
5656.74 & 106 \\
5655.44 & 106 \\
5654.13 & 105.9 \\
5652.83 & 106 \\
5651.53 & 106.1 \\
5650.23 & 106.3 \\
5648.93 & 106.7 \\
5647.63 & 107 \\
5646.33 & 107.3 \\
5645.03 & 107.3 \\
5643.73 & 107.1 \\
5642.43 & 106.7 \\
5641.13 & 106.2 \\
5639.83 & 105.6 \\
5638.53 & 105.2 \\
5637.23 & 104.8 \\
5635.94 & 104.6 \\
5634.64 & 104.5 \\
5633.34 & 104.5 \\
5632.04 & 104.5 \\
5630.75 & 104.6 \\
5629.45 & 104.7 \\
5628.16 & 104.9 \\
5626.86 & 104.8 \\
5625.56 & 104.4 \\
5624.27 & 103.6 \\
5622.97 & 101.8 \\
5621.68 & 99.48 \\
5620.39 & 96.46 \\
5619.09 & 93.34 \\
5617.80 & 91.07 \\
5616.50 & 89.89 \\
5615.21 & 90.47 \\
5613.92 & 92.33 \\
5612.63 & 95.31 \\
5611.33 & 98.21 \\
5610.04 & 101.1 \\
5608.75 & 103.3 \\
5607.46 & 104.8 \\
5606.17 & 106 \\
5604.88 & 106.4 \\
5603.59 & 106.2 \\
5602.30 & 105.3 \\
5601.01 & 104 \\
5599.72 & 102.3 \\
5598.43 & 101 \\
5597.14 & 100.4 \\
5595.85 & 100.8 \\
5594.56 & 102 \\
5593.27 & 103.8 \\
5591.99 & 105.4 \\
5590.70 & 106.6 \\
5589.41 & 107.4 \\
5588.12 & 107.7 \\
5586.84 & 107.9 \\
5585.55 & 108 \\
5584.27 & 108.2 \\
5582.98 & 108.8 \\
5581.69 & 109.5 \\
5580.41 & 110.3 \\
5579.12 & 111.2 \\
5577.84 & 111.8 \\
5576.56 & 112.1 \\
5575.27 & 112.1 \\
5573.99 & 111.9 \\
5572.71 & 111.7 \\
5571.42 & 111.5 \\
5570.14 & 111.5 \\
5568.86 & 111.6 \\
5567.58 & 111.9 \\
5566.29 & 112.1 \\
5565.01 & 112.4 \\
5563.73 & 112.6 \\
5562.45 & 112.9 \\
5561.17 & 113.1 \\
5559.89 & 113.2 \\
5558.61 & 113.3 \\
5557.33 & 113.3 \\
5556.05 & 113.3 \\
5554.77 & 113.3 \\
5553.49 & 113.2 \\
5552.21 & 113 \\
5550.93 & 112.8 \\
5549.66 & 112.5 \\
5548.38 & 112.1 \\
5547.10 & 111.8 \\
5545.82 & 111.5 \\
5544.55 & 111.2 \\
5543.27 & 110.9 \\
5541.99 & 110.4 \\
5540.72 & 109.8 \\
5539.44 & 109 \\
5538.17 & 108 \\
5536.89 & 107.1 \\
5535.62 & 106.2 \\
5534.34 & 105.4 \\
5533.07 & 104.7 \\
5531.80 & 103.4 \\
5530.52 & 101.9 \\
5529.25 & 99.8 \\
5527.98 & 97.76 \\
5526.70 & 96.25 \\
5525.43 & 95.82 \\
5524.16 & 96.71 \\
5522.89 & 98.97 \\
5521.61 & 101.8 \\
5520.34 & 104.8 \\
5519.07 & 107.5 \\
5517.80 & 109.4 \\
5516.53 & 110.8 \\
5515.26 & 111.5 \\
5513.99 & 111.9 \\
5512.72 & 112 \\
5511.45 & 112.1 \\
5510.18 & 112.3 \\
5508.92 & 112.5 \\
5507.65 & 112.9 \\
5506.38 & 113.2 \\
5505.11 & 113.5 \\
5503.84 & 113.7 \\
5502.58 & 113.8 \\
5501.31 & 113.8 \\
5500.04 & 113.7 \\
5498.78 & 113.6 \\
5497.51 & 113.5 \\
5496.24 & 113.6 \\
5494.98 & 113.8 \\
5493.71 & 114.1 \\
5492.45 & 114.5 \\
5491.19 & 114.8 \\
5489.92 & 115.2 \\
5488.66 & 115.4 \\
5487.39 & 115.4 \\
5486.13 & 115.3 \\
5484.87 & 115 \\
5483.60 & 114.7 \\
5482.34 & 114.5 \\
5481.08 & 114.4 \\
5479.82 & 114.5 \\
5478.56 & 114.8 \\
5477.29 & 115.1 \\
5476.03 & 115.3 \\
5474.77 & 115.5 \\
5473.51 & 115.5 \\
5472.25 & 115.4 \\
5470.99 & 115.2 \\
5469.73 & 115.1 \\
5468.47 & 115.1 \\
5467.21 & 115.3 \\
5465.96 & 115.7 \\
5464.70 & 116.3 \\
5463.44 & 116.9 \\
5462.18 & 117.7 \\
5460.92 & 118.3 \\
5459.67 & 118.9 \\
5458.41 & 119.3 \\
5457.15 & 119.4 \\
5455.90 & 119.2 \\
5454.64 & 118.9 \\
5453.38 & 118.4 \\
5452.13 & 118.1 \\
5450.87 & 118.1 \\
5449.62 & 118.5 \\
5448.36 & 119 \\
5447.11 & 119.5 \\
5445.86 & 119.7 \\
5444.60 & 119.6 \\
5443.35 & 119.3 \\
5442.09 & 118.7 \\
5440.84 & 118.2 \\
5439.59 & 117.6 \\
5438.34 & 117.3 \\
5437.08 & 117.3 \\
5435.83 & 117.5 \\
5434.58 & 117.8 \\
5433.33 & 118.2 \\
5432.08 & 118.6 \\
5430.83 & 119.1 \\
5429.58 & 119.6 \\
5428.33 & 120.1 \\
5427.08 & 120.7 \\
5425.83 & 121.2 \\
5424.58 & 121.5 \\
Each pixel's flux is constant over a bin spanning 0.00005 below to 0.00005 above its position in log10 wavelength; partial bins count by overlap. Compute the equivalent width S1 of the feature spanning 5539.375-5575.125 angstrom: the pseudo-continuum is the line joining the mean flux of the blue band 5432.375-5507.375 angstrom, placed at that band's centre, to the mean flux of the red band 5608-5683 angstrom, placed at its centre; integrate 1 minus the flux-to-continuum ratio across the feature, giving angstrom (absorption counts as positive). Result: -0.6 angstrom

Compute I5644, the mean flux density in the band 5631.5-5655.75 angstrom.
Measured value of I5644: 106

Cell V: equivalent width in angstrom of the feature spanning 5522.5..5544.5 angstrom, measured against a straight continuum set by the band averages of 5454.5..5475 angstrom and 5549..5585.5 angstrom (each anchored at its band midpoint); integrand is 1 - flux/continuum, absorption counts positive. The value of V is 1.9 angstrom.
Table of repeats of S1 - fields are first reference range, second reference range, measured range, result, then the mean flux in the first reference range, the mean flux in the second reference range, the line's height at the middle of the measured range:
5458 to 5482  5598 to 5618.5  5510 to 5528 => 0.8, 116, 99.8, 110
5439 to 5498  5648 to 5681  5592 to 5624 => 2.9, 117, 107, 110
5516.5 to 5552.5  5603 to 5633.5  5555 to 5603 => -2.7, 106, 100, 103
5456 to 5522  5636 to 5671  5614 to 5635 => 1.5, 114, 106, 108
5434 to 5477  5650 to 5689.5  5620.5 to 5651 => 1.0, 118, 107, 109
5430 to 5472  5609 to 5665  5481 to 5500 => 0.0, 118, 103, 115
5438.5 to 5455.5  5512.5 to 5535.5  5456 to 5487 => -0.6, 119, 104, 114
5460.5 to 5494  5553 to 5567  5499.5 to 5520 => 0.4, 115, 113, 114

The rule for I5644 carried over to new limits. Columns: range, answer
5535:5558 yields 111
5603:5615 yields 101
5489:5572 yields 110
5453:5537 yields 112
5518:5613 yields 107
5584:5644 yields 103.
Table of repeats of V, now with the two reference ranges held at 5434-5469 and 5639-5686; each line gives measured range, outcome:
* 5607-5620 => 1.6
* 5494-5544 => 2.8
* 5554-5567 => -0.1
